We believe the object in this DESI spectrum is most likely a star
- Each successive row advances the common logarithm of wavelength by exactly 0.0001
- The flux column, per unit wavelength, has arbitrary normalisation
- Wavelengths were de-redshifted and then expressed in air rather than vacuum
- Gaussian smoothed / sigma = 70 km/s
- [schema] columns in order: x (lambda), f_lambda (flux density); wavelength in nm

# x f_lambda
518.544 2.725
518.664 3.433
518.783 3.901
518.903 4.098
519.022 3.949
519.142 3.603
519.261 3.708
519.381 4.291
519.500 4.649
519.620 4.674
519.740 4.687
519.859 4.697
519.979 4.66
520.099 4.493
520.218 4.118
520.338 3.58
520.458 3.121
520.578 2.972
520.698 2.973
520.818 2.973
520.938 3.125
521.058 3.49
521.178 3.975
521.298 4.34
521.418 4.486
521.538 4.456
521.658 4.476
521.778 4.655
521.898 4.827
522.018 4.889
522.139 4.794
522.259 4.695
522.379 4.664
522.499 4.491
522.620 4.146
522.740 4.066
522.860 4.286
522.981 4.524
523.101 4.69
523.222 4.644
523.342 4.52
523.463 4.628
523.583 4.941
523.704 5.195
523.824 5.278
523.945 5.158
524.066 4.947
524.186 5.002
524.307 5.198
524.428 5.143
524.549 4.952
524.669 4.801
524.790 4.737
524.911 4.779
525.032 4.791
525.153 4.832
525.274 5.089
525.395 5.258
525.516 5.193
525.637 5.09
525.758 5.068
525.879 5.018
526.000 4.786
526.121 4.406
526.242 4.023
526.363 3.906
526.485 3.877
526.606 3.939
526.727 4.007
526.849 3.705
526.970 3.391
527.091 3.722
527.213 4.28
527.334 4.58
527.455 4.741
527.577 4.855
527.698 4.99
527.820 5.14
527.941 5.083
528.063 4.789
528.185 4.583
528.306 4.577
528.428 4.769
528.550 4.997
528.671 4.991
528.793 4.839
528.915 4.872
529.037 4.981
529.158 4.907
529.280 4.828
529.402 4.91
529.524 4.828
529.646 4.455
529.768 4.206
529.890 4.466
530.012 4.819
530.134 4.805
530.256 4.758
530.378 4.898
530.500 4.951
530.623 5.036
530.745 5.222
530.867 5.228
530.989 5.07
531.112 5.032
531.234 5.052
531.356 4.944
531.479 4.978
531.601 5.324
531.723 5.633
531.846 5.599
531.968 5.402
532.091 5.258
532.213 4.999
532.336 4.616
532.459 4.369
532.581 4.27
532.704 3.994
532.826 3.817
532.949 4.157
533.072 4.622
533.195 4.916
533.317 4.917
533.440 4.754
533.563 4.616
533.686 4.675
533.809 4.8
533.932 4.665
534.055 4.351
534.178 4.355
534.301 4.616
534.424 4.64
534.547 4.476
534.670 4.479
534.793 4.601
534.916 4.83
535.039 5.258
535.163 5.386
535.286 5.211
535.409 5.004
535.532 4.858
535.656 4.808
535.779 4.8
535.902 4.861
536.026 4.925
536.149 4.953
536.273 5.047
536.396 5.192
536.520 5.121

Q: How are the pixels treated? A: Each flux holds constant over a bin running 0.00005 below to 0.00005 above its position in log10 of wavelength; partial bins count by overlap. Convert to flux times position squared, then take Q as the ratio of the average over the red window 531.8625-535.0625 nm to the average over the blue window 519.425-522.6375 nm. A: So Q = 1.2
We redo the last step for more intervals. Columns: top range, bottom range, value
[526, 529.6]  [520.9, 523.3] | 1.05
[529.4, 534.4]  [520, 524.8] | 1.12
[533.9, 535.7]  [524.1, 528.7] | 1.06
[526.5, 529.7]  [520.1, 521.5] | 1.31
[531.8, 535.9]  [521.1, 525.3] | 1.05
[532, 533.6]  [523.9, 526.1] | 0.95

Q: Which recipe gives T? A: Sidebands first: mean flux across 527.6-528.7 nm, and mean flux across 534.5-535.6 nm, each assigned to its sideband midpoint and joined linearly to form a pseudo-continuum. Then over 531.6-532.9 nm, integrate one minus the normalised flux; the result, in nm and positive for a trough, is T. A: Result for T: 0.02 nm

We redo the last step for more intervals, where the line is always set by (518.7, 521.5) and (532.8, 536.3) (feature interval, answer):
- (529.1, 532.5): -0.31 nm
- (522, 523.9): -0.26 nm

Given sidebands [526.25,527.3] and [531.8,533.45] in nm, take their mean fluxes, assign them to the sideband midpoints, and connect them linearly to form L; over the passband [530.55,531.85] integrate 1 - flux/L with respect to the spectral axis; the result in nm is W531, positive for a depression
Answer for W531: -0.20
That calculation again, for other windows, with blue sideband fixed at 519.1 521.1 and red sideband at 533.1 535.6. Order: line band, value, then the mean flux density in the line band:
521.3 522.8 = -0.21 nm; 4.55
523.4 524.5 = -0.25 nm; 5.05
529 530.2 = -0.07 nm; 4.72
